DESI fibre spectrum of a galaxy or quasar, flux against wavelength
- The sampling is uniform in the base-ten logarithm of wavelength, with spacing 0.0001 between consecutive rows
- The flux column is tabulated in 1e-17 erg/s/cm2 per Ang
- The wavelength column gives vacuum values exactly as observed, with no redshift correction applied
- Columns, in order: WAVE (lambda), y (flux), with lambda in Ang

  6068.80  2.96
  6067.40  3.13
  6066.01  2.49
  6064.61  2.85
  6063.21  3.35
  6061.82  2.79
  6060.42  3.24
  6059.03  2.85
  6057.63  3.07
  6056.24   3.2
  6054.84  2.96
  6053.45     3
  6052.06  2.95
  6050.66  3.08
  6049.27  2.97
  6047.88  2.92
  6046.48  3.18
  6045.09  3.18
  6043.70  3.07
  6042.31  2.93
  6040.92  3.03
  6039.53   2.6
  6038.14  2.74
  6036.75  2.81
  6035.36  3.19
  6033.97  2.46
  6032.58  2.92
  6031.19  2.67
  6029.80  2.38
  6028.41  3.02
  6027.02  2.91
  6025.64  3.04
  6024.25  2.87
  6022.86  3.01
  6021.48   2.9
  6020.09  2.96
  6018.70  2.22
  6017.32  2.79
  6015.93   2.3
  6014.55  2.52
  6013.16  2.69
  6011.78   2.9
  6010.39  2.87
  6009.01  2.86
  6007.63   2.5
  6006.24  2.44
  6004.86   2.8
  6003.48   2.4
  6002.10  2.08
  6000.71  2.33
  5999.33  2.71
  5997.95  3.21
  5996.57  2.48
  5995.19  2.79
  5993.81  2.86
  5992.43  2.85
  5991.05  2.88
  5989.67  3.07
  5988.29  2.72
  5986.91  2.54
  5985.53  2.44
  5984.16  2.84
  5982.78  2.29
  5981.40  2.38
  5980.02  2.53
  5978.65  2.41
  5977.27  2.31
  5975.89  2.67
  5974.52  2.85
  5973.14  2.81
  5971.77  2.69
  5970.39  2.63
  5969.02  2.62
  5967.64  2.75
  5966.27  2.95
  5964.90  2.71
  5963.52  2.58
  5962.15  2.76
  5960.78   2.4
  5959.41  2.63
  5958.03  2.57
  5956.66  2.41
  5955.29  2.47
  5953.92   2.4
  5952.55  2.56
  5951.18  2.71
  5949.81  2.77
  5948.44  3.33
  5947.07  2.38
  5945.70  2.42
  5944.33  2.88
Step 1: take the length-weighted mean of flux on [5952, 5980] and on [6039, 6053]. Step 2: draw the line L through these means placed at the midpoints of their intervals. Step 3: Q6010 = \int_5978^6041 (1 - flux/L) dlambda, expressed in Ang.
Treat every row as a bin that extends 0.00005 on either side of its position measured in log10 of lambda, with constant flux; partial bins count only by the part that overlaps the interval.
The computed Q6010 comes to 2.7 Ang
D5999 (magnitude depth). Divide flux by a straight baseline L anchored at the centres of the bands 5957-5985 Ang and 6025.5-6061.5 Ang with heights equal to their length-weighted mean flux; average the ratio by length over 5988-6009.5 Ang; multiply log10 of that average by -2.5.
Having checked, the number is 0.021 mag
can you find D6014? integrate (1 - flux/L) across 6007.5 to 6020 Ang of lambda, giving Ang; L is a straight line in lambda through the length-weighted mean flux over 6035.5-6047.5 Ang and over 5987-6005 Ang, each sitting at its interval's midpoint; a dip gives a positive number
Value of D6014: 0.7 Ang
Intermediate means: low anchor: 2.7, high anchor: 2.95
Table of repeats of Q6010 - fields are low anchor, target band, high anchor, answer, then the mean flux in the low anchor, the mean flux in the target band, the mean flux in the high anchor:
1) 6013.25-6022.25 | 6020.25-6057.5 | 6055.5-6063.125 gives -1.1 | 2.62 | 2.93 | 3.06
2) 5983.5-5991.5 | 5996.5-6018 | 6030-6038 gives 1.1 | 2.75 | 2.62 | 2.78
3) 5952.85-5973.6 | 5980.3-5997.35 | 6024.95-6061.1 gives 0.3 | 2.62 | 2.68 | 2.94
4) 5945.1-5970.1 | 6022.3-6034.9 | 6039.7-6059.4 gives 0.5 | 2.64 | 2.81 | 3.02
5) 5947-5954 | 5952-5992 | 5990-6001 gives 2.1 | 2.74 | 2.62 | 2.79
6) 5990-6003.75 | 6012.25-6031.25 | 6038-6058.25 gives 0.6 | 2.68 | 2.74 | 3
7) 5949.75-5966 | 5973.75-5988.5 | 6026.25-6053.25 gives 0.7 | 2.58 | 2.54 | 2.9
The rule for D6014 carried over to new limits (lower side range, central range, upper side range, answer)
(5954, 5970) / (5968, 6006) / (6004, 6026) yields 0.43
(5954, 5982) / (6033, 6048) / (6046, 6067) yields 0.02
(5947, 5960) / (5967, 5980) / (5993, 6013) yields 0.06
